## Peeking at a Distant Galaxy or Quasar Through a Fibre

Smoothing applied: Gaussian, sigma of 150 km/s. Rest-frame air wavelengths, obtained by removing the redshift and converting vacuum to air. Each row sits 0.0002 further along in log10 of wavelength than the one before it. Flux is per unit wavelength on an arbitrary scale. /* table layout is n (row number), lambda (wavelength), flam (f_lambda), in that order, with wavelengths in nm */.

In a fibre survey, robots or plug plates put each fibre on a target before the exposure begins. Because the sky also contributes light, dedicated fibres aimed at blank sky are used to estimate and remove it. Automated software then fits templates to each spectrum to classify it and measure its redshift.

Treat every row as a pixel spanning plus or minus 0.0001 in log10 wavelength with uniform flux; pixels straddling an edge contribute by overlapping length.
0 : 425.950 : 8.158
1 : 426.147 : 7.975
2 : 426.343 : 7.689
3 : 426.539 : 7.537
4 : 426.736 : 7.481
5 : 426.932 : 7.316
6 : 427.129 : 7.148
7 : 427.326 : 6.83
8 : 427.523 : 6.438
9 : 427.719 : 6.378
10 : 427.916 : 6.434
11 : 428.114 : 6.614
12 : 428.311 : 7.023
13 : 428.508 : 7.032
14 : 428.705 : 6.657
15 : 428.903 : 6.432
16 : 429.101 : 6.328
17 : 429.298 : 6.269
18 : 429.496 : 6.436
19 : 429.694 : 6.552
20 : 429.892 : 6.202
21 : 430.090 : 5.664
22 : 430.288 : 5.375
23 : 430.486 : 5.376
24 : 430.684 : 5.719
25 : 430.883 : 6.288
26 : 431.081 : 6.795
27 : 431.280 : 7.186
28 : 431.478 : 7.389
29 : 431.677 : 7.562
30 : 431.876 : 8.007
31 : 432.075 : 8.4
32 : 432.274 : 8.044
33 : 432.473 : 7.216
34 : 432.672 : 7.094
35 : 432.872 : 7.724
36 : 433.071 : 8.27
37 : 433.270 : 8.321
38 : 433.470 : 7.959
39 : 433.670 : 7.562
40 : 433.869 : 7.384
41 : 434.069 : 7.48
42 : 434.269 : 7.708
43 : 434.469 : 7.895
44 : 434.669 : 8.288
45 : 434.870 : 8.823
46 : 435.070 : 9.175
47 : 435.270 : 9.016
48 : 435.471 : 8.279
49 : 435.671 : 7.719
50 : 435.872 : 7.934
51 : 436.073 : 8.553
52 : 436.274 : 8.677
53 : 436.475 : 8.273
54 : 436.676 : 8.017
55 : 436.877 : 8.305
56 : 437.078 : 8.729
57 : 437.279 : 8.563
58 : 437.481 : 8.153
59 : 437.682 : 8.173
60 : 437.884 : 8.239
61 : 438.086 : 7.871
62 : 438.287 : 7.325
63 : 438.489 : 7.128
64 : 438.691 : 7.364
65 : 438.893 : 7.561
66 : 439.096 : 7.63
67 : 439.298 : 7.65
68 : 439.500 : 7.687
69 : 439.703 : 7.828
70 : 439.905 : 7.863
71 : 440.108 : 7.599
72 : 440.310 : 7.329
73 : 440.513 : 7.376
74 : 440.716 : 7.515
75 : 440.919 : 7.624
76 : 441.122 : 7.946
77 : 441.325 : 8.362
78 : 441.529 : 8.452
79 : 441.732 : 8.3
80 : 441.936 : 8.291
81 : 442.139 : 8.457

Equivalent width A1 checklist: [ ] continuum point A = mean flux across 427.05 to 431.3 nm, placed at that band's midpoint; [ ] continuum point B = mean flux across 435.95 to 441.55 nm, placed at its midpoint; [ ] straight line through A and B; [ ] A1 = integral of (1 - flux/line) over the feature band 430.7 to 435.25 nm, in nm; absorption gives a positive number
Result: -0.476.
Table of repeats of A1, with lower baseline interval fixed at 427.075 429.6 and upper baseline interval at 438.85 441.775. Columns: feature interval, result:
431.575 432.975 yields -0.15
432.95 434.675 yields -0.17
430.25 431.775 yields 0.08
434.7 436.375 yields -0.28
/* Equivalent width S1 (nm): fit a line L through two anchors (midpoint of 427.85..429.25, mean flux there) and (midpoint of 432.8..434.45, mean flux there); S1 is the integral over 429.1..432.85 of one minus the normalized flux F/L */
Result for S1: 0.23 nm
